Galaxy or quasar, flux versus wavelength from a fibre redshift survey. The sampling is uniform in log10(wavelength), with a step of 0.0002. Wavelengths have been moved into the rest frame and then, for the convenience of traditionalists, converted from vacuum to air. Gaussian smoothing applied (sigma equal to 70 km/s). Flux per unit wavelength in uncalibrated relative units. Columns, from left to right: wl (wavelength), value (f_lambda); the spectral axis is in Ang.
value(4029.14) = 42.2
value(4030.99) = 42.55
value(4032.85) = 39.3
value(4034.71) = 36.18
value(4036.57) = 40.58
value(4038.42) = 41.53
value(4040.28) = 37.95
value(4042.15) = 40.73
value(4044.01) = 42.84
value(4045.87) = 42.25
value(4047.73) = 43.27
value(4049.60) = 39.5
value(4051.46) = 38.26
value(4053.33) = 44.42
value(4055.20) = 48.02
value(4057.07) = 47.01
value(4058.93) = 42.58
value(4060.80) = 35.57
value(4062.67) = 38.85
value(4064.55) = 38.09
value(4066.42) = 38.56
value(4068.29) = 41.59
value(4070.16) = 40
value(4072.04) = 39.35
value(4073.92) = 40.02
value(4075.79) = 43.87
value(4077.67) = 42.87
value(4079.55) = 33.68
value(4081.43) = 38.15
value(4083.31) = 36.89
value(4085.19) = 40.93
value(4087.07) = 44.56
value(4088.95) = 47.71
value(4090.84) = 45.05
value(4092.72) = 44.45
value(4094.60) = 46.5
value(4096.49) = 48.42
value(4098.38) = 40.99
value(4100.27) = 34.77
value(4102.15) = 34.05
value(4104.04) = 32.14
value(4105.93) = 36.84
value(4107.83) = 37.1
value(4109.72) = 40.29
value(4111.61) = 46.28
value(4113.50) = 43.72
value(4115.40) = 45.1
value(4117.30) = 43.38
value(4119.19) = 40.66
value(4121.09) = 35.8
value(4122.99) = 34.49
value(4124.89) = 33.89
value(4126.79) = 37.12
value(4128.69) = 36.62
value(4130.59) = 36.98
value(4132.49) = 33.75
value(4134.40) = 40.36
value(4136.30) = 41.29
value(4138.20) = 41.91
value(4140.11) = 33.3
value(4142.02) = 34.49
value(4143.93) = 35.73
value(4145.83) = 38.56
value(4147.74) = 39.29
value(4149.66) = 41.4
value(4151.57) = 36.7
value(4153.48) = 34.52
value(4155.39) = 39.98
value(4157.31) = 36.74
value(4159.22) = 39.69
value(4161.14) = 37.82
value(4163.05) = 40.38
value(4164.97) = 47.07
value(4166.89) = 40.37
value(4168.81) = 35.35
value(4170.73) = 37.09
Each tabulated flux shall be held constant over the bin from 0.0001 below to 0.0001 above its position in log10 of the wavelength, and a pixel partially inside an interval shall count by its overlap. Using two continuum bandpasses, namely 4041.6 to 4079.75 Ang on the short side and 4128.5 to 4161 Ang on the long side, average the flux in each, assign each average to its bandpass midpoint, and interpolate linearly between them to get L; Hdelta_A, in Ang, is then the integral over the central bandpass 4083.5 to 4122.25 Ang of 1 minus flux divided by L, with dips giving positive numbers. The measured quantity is -1.82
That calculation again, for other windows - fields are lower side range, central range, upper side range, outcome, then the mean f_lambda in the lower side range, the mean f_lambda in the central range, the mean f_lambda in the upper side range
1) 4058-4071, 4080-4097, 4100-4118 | -1.6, 39.3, 43.2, 39.5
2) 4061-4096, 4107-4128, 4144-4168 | 0.2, 41.2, 39.8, 39.2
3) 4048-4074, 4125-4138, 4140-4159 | 0.1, 40.9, 37.7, 37.3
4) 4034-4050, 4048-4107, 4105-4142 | -1.4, 40.6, 40.8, 38.8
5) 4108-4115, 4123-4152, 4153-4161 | 1.9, 42.9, 37.3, 37.9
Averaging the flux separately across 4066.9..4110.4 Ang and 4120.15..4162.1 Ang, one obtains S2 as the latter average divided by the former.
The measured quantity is 0.9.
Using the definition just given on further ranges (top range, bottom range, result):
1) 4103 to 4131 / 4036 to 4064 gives 0.93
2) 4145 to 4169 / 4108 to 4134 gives 1.00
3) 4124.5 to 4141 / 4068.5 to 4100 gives 0.89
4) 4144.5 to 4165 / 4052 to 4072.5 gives 0.94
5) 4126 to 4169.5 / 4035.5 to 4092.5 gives 0.93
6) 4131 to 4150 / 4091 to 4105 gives 0.94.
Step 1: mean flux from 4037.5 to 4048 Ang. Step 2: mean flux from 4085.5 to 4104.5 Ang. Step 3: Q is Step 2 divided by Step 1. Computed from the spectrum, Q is 1.0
